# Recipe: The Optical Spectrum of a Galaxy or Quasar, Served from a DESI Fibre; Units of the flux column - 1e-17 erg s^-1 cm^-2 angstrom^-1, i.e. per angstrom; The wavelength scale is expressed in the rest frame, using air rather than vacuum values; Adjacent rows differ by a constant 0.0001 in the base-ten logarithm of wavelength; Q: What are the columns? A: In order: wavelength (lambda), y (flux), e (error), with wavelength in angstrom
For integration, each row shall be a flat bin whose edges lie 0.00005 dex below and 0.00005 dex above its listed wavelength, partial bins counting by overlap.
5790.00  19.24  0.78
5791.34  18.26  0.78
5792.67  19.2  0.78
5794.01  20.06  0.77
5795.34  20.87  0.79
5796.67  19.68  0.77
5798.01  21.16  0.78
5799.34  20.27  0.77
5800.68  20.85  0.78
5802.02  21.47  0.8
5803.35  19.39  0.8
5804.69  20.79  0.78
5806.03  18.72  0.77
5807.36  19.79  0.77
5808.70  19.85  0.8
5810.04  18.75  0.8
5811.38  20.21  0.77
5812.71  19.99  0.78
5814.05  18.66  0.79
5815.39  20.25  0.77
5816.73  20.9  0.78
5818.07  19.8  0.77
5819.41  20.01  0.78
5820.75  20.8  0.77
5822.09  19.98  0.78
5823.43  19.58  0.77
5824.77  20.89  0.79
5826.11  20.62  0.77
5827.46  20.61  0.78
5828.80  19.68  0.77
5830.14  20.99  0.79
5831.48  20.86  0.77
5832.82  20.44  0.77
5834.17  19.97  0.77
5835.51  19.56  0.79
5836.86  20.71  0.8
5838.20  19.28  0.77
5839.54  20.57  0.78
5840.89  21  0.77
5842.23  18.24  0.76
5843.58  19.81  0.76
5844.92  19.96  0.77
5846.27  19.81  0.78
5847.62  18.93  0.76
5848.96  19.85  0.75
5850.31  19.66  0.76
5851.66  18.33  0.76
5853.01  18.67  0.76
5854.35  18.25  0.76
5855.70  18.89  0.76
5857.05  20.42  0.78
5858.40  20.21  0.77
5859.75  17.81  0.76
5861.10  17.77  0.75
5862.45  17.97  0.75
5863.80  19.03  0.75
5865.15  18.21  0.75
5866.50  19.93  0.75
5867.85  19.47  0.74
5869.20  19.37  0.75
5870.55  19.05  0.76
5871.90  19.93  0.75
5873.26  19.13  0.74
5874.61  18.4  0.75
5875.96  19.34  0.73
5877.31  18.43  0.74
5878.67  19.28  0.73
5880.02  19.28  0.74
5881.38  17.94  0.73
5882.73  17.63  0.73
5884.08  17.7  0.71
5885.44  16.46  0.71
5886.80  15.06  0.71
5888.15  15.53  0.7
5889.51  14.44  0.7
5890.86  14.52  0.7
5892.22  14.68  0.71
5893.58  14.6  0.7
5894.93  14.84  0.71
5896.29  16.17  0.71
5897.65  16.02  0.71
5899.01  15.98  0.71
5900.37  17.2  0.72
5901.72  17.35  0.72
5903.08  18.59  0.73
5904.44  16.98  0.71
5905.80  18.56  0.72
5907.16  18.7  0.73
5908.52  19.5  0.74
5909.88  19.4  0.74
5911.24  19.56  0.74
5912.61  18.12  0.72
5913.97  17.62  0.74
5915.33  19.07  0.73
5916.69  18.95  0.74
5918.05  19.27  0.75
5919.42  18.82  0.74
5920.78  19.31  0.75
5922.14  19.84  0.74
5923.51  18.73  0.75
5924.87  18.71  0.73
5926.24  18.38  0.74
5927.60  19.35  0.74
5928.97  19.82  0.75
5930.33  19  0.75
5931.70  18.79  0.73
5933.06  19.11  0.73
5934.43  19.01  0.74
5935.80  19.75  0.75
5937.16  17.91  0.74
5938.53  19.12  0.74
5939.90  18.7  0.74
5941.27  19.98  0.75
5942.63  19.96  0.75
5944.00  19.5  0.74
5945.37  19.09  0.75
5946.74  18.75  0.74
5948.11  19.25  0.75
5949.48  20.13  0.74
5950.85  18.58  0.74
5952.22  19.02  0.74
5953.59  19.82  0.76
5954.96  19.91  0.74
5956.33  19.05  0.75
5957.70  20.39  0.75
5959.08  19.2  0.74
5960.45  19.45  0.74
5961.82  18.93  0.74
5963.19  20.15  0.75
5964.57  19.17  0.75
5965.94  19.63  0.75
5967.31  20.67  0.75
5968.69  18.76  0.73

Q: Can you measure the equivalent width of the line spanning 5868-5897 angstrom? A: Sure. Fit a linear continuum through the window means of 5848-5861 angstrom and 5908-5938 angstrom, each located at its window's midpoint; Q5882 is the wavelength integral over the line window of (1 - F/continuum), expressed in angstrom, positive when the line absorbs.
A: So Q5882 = 2.69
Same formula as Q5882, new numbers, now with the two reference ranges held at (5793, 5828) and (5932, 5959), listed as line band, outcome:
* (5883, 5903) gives 3.8 angstrom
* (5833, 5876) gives 1.2 angstrom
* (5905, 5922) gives 0.5 angstrom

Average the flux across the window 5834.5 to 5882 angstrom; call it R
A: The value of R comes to 19.2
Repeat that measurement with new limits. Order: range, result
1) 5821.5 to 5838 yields 20.3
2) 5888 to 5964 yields 18.4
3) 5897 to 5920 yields 18.2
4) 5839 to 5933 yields 18.4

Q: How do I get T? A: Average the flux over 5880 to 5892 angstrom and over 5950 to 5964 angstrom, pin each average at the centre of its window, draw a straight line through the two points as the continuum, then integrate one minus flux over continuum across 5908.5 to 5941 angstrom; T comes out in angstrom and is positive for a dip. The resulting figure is -1.8 angstrom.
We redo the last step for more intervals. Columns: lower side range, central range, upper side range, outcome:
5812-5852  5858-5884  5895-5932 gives 0.6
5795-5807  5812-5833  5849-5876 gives -0.4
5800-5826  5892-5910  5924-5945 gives 2.2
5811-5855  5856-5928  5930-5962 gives 5.6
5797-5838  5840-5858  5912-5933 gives 0.4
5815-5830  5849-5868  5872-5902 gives -0.6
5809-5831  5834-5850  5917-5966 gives 0.1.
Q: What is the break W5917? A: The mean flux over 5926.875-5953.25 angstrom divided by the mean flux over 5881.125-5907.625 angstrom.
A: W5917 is 1.17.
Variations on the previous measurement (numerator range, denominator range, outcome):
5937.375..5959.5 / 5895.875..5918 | 1.07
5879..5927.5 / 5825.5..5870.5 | 0.90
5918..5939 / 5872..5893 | 1.10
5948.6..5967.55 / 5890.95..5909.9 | 1.16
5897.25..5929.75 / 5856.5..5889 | 1.00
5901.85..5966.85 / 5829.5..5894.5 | 1.03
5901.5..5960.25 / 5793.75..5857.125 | 0.96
